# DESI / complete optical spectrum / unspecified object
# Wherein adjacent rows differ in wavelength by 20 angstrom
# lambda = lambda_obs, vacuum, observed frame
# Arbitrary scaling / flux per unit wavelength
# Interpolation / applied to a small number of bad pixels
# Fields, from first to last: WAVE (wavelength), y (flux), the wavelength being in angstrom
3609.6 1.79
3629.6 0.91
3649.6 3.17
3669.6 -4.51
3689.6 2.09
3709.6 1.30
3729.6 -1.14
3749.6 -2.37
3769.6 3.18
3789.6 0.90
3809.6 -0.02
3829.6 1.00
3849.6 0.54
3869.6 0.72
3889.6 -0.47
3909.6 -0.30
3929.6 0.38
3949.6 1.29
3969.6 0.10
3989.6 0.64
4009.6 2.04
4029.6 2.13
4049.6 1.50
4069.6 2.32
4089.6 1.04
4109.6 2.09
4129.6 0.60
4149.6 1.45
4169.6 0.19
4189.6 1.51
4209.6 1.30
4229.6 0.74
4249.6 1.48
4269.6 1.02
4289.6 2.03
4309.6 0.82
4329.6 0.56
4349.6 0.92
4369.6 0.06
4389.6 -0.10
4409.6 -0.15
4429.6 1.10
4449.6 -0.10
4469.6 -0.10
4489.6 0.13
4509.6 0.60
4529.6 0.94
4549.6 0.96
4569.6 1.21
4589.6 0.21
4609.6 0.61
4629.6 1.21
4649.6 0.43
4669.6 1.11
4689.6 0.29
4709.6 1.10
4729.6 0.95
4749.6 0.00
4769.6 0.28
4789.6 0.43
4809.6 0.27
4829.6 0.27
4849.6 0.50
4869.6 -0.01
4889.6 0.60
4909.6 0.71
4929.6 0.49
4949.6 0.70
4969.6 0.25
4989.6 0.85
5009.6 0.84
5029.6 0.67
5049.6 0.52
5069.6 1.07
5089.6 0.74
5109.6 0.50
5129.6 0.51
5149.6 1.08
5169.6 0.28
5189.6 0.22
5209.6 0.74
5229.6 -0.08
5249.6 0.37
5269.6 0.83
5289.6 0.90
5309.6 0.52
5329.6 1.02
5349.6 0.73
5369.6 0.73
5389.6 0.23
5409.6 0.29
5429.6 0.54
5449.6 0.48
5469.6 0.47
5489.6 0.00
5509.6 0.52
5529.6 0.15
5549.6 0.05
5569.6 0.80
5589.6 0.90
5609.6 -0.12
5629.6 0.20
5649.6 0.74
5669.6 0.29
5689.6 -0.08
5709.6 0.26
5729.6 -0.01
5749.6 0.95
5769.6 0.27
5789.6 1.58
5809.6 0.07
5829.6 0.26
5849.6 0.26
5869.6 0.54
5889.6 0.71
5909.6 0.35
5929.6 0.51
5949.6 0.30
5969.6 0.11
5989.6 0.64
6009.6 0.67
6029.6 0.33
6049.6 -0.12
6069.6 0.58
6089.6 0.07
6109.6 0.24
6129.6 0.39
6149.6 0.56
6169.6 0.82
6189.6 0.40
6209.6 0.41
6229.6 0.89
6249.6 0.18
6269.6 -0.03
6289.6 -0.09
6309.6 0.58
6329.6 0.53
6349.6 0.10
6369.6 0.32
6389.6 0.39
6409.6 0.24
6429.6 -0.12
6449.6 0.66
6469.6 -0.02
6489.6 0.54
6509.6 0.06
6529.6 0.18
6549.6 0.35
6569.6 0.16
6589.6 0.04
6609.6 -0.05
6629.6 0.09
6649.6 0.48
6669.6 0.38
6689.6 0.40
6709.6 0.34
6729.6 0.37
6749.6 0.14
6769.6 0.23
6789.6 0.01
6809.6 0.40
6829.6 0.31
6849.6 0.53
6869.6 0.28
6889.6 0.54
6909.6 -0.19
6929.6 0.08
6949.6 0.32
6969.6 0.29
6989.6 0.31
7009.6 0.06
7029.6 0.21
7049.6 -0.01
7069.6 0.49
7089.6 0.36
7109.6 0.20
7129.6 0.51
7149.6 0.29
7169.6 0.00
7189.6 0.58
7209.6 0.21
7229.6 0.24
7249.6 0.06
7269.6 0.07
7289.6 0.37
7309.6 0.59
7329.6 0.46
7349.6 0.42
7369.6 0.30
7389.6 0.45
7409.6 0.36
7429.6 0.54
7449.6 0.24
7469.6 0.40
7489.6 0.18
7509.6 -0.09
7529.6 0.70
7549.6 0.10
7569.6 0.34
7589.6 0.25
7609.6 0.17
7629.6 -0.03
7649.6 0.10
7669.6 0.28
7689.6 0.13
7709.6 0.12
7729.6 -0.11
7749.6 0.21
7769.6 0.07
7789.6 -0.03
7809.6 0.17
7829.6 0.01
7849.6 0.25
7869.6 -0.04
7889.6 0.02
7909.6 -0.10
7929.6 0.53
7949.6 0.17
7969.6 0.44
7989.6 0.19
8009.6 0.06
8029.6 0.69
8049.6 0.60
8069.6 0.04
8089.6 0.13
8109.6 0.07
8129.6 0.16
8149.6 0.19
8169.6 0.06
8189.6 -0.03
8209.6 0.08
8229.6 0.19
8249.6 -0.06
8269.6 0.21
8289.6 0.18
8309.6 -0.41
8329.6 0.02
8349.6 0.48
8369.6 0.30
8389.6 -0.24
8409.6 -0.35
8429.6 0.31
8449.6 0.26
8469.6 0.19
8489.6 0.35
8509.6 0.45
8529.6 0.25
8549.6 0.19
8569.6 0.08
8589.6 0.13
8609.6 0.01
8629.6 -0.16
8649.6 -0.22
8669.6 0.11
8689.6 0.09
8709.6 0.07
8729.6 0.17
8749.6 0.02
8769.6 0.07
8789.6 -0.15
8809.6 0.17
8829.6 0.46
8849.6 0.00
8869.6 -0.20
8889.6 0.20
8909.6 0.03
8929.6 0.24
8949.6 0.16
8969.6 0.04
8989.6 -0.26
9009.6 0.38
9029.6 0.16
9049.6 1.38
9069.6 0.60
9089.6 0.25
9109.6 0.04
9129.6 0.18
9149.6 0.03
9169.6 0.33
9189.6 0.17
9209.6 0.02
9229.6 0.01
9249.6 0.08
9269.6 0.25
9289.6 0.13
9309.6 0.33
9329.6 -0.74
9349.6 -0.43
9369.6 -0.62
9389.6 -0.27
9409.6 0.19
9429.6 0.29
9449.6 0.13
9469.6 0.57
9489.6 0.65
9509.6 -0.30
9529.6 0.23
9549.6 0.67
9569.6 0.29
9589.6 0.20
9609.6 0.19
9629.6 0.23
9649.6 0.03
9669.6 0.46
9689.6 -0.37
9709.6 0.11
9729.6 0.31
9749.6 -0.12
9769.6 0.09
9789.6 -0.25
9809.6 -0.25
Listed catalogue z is 1.43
